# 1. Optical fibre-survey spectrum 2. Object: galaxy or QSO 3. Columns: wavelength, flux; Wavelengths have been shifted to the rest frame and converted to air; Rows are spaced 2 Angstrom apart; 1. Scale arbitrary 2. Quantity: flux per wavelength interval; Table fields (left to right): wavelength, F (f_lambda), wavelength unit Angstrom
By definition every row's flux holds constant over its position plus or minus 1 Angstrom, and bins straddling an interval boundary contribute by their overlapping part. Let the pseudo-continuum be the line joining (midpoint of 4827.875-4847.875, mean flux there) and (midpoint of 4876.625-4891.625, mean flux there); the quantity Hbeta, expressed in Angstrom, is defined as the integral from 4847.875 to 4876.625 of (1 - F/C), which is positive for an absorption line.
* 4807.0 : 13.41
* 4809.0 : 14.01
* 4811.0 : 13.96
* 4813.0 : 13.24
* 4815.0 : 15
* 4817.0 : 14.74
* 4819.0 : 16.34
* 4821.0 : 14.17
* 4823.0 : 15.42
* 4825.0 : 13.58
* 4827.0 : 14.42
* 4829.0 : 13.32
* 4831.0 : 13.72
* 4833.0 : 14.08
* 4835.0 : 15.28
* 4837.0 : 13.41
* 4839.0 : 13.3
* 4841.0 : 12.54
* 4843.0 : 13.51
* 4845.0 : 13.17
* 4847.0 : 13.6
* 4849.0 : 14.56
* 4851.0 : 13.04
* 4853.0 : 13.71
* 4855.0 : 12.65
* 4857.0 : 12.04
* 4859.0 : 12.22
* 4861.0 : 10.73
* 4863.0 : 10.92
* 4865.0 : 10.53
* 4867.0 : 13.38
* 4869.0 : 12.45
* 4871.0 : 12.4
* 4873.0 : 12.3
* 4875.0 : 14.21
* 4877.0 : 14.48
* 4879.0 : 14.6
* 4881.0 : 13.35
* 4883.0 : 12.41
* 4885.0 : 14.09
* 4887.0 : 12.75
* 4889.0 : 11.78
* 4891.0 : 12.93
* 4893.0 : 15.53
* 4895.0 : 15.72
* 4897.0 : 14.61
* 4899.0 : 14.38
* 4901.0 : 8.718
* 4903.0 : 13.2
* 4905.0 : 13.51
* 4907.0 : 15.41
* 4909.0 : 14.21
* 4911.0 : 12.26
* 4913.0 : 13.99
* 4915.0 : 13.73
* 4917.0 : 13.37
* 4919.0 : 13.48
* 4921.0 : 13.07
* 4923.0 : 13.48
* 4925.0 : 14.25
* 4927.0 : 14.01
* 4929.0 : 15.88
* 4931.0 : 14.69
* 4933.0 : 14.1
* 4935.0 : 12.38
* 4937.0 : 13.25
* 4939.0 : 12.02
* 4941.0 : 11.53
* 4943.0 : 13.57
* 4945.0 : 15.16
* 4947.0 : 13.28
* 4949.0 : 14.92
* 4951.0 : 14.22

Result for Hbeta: 1.8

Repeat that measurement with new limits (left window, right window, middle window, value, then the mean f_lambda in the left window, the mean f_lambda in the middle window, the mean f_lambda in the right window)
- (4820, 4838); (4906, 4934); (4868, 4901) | 1.4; 14.2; 13.5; 14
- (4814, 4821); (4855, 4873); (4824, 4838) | 0.3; 15.2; 14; 11.9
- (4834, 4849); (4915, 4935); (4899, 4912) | 0.8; 13.6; 13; 13.9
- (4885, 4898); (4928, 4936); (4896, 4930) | 1.1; 13.9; 13.6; 14.3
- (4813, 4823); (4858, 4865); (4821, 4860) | -1.9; 14.9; 13.6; 11.2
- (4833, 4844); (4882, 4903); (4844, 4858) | 0.3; 13.7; 13.3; 13.3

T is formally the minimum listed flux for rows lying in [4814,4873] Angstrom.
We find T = 10.53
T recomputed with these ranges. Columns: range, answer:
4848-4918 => 8.718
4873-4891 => 11.78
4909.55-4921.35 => 12.26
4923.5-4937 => 12.38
